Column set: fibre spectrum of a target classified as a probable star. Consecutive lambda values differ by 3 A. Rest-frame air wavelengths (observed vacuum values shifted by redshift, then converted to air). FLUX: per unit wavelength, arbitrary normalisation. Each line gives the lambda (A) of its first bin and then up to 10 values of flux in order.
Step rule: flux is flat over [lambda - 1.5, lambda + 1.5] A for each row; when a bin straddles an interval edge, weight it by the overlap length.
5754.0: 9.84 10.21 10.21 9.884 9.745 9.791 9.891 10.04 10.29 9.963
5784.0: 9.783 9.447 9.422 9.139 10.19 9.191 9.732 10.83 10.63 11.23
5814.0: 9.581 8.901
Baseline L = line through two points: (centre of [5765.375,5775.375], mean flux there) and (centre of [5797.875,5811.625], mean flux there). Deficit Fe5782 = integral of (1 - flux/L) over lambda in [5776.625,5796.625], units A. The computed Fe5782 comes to 0.67 A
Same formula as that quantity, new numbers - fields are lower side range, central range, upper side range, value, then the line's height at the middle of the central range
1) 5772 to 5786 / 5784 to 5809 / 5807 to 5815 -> 1.17 A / 10.3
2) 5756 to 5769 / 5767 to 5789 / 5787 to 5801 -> -0.30 A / 9.74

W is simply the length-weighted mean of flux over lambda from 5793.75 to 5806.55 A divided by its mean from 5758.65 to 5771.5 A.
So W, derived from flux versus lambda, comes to 1.00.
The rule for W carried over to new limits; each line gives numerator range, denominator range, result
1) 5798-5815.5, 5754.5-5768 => 1.02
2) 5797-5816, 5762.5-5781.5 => 1.02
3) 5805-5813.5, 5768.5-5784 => 1.08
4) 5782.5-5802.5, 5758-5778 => 0.96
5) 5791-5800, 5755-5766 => 0.95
